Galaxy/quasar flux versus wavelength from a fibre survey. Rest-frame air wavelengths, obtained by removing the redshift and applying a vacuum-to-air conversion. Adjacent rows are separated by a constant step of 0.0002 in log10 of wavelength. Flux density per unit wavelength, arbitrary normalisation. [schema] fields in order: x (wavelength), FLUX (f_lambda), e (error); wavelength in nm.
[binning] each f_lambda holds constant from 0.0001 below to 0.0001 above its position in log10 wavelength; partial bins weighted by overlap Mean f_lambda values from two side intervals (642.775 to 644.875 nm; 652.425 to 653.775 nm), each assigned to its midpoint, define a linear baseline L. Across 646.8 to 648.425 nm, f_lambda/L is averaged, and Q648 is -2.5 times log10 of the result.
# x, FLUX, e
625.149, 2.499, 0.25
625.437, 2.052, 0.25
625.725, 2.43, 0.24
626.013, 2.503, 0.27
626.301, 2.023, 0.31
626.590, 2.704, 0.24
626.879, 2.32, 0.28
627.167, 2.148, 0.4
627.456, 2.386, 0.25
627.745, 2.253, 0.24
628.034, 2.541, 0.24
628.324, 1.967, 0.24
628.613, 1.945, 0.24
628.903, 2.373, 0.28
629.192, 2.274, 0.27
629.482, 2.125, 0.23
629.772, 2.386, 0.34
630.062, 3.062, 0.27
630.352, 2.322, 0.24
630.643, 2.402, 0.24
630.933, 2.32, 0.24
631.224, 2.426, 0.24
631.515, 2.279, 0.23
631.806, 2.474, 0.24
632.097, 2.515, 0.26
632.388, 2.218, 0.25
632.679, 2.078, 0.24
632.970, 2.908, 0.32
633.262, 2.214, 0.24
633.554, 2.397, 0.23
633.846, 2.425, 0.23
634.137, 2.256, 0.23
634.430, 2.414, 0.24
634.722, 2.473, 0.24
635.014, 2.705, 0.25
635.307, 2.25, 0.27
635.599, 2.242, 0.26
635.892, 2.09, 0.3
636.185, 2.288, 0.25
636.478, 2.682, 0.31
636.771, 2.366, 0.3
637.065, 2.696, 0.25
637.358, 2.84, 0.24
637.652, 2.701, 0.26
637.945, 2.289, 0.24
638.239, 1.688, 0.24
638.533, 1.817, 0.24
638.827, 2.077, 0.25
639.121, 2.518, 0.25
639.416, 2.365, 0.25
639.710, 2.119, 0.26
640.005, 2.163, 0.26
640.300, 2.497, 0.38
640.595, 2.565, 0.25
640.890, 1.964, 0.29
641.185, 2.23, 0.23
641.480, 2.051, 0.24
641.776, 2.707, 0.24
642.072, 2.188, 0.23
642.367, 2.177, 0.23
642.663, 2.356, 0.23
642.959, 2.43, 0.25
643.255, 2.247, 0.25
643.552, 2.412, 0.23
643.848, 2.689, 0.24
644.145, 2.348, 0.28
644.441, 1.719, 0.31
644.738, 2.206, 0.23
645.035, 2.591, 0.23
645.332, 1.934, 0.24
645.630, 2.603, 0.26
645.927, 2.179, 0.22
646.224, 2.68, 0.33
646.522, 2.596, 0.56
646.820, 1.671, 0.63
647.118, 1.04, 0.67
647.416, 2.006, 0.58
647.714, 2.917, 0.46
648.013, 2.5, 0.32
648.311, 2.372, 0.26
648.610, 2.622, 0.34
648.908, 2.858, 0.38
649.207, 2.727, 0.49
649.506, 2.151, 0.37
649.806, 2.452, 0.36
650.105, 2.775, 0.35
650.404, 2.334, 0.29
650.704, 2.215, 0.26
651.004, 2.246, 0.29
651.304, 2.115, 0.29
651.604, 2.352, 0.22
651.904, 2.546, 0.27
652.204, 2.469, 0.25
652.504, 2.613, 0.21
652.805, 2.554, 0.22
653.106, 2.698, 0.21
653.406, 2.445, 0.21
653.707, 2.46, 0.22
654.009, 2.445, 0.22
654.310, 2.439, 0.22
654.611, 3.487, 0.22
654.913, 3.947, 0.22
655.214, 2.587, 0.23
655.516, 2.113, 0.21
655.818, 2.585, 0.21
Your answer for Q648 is 0.14 mag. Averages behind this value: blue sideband 2.29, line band 2.11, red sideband 2.56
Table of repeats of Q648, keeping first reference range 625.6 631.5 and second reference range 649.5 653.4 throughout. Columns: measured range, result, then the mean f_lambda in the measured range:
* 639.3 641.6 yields 0.07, 2.25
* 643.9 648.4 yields 0.09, 2.23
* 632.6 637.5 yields -0.03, 2.44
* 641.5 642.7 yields 0.03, 2.32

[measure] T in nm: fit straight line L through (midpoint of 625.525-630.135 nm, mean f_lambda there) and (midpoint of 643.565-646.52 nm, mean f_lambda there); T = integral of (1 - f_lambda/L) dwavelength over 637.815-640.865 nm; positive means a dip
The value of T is 0.18 nm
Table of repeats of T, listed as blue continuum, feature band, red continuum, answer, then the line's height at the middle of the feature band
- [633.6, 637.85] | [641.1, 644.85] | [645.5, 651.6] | 0.17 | 2.4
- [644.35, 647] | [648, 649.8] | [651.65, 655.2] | -0.07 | 2.44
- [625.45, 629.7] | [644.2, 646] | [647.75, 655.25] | 0.21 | 2.5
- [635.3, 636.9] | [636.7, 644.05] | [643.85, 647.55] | -0.25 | 2.25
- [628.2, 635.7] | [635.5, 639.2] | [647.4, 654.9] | 0.14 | 2.42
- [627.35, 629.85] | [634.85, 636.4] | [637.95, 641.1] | -0.09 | 2.21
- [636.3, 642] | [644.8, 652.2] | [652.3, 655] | 0.71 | 2.6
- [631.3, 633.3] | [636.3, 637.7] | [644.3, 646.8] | -0.17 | 2.35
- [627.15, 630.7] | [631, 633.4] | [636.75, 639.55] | -0.06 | 2.33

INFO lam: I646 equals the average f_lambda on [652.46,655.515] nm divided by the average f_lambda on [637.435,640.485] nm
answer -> 1.2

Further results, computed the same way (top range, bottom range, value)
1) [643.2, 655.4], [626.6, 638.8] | 1.04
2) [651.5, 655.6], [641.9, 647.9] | 1.18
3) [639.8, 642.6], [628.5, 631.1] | 0.97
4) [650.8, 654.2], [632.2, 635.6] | 1.02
